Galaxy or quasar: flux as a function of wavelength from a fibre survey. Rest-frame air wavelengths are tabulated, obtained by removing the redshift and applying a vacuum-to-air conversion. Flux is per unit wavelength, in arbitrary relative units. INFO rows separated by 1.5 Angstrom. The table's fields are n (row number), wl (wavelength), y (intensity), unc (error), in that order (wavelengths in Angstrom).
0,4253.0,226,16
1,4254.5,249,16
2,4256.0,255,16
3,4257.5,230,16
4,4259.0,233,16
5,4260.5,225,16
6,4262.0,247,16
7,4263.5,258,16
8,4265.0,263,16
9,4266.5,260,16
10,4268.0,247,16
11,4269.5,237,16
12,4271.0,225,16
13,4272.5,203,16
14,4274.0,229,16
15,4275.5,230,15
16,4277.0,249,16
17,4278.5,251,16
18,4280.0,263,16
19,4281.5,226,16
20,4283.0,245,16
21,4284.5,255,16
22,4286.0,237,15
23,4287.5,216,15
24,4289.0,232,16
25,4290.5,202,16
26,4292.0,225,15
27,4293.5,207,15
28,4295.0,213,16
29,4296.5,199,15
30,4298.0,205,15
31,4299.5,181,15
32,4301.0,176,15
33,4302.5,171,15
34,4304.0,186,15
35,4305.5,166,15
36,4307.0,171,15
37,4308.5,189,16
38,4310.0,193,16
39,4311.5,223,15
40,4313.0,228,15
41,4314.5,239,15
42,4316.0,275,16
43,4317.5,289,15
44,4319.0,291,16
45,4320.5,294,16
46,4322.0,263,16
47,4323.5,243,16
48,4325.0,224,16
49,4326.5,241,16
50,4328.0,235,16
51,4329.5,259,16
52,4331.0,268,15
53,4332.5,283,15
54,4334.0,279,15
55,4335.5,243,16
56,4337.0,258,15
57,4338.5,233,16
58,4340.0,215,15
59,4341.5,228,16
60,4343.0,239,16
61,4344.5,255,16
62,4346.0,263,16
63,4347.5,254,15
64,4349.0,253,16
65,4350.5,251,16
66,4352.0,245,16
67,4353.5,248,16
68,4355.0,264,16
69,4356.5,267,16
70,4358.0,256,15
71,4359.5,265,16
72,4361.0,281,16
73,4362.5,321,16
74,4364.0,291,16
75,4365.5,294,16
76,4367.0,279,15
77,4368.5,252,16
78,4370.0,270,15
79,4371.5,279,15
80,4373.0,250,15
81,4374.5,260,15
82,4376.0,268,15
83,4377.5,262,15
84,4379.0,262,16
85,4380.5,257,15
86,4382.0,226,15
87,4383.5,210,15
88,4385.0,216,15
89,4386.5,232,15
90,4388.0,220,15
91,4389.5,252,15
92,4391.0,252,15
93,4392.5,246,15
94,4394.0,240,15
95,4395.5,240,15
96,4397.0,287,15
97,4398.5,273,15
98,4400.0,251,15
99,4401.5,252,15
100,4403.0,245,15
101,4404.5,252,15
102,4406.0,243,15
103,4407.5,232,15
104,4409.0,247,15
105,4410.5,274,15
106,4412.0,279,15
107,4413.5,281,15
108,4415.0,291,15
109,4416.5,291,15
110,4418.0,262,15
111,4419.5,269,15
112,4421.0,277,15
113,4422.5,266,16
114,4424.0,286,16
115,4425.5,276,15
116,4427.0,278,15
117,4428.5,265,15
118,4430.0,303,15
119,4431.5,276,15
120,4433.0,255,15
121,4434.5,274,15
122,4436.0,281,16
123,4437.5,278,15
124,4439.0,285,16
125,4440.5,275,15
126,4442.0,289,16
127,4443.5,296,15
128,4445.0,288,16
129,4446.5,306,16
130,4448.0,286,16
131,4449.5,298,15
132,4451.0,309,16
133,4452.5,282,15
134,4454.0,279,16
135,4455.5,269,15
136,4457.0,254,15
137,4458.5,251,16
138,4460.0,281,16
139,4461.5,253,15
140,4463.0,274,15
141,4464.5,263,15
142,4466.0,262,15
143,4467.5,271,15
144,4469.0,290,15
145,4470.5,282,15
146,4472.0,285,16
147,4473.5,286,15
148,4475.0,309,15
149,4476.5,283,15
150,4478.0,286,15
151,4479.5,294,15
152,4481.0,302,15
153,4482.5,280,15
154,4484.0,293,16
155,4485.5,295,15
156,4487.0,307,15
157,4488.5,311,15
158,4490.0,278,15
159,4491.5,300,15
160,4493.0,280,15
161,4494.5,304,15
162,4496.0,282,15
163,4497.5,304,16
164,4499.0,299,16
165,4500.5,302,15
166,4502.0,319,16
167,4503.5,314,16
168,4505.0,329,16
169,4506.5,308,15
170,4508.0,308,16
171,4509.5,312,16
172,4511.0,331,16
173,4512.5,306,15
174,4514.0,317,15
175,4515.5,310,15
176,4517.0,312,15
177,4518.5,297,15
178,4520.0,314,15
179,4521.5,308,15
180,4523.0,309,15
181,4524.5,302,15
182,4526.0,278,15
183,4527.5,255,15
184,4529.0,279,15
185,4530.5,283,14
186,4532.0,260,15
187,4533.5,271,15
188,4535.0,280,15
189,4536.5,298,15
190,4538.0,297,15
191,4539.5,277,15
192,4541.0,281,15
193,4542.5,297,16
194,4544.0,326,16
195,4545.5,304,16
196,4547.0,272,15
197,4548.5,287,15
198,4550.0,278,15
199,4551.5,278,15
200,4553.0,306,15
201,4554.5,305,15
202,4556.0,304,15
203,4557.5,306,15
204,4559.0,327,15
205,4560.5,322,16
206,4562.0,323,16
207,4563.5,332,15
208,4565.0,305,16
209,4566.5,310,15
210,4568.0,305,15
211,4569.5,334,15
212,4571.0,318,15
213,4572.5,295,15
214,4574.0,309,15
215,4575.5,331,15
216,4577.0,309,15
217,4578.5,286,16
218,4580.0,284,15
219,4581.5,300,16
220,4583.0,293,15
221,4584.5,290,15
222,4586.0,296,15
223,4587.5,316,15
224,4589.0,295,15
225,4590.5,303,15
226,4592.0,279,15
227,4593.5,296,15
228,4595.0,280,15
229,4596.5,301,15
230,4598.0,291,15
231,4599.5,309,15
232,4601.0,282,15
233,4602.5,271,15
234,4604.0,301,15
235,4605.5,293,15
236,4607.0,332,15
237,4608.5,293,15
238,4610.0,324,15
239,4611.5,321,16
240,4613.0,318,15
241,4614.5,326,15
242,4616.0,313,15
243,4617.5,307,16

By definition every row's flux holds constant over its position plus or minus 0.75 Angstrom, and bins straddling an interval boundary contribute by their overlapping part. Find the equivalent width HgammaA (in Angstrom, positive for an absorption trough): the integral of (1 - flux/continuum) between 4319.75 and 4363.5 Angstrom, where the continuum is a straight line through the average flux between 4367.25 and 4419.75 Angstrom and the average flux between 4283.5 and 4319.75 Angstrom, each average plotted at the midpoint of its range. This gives -4.4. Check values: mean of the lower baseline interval 216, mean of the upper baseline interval 255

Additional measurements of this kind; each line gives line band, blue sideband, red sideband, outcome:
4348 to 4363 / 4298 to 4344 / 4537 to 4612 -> -1.4 Angstrom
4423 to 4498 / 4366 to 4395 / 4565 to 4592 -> -3.4 Angstrom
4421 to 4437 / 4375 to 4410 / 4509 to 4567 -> -1.0 Angstrom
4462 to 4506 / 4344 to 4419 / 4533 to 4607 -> -1.8 Angstrom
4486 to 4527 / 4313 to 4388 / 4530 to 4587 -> -2.3 Angstrom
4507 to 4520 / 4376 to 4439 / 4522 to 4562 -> -1.2 Angstrom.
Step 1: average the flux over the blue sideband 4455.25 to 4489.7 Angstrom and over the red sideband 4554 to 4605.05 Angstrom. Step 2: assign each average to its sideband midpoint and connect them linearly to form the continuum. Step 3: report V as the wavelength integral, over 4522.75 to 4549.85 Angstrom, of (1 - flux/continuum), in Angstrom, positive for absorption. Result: 0.8 Angstrom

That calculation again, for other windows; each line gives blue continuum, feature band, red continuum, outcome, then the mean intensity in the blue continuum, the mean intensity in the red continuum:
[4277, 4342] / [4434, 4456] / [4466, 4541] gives -0.9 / 231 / 295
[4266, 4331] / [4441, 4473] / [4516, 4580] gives -0.7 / 228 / 299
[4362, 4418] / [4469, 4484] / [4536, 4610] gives -0.6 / 259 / 301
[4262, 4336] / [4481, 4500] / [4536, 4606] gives -1.0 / 232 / 300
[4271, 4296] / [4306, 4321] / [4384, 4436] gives 0.0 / 230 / 261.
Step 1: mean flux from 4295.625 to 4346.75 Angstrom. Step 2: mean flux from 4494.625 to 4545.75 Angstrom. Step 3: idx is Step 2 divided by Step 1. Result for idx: 1.29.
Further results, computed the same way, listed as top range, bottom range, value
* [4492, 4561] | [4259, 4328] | 1.30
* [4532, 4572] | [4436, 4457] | 1.05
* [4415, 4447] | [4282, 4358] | 1.19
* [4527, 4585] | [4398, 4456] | 1.08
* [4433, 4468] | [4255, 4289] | 1.16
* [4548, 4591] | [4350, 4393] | 1.18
